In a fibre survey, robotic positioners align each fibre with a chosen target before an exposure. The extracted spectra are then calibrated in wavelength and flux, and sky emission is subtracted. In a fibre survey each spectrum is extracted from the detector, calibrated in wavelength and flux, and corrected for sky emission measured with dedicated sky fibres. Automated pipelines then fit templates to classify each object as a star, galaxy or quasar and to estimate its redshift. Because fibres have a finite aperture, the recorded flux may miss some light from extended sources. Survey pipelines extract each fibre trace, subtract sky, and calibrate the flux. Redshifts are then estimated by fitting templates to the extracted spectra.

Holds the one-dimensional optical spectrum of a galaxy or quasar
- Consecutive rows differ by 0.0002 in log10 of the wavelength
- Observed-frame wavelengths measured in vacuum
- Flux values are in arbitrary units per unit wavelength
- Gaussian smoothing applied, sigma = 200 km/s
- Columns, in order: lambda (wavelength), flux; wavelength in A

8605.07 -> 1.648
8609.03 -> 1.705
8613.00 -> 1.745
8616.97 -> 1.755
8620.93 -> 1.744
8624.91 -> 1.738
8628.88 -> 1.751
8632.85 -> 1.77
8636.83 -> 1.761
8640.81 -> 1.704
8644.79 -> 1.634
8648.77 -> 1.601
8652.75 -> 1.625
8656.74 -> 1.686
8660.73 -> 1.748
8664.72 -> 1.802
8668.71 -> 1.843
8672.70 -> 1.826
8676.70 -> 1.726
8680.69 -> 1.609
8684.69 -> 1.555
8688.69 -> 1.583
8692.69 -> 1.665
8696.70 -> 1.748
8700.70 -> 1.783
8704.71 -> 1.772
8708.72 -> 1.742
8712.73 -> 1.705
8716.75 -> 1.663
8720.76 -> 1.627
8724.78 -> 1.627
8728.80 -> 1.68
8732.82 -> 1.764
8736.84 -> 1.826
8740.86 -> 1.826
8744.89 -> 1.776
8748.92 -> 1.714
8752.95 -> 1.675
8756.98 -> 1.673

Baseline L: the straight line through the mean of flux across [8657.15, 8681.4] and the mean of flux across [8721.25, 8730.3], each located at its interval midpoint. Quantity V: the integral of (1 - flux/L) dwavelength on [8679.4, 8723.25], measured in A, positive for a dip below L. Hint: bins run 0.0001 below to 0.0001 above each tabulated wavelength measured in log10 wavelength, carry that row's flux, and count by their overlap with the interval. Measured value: 0.5 A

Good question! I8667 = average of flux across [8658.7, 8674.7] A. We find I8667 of 1.8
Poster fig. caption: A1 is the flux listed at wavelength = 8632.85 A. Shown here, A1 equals 1.77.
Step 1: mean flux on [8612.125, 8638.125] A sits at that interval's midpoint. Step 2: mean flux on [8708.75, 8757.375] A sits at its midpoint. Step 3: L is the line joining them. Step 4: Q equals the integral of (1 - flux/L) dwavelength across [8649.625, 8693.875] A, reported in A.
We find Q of 1.1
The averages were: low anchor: 1.75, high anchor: 1.72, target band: 1.7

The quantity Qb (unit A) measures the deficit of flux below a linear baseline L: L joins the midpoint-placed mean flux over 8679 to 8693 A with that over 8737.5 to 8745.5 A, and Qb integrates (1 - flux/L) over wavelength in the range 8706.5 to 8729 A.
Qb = 0.6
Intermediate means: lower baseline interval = 1.6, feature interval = 1.67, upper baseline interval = 1.81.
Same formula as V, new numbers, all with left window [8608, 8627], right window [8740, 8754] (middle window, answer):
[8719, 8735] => 0.62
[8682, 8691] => 0.86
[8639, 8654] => 0.86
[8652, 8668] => 0.08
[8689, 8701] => 0.27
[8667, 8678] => -0.38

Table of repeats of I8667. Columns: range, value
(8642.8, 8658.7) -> 1.64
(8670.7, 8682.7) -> 1.72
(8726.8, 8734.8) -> 1.72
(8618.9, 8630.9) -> 1.75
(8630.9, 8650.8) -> 1.69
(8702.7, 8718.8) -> 1.72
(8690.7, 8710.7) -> 1.74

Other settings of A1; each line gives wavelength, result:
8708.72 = 1.742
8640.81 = 1.704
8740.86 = 1.826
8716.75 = 1.663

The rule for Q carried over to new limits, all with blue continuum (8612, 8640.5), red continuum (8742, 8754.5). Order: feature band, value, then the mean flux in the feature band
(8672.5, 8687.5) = 0.73 A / 1.66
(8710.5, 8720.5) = 0.34 A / 1.68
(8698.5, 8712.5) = -0.17 A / 1.76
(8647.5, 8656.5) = 0.60 A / 1.63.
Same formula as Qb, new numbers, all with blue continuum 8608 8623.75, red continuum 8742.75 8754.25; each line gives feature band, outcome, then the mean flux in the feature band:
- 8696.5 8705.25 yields -0.2 A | 1.77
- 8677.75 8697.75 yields 1.2 A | 1.63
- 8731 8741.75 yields -0.5 A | 1.81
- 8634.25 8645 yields 0.1 A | 1.71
